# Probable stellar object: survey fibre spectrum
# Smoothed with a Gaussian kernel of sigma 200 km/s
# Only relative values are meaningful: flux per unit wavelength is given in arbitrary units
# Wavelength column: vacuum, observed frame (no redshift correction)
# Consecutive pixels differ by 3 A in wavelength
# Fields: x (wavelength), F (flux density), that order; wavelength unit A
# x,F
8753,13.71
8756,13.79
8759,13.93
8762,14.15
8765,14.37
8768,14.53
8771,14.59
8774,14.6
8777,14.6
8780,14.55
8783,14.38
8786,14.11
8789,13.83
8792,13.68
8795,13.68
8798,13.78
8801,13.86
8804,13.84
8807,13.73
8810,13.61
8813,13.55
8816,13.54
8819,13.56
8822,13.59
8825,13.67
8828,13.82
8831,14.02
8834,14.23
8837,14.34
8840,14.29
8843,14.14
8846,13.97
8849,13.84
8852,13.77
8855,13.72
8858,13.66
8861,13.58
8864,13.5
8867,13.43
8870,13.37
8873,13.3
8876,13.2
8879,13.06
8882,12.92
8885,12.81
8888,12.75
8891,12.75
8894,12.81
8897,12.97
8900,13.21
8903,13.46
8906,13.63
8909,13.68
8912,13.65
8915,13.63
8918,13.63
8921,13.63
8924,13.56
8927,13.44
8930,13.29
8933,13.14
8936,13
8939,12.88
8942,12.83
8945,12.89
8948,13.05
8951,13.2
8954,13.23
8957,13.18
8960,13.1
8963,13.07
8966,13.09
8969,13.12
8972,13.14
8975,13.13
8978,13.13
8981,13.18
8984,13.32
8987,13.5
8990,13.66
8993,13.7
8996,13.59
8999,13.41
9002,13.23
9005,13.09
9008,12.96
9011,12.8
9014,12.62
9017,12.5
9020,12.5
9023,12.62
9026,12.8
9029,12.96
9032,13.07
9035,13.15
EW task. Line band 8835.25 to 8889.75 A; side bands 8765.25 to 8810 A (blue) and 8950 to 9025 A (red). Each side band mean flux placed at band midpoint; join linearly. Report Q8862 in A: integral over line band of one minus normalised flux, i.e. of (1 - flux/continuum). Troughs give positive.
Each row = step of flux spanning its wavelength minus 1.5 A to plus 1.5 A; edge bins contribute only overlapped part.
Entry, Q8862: 0.8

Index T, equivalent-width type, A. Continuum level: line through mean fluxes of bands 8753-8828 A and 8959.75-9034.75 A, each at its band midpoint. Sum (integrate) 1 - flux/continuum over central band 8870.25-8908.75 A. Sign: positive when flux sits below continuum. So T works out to 1.3 A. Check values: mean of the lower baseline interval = 14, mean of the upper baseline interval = 13.1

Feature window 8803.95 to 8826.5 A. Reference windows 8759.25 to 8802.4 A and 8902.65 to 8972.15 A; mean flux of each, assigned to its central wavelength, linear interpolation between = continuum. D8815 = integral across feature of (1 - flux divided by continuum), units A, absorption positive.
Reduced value 0.6 A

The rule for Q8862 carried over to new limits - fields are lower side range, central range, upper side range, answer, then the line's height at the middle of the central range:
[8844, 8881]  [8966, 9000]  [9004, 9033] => -1.0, 13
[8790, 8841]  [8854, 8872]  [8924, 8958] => 0.0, 13.5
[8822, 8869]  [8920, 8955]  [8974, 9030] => 0.6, 13.4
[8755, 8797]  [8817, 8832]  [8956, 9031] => 0.3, 14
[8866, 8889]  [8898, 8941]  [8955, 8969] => -1.0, 13.1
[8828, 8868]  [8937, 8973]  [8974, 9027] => 0.7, 13.3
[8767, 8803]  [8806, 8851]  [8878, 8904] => -0.6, 13.7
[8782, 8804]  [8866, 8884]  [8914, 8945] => 0.4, 13.5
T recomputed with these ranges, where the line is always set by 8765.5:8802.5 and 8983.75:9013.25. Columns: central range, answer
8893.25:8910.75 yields 0.49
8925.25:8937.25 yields 0.31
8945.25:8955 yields 0.28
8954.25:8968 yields 0.35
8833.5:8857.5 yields -0.13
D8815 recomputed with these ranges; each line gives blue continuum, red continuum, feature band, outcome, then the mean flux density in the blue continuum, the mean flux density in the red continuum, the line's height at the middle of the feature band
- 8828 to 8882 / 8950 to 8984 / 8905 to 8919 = -0.2 A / 13.7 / 13.1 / 13.4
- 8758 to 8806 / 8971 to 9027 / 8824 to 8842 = -0.2 A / 14.2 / 13.1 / 13.9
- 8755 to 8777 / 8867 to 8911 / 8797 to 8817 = 0.3 A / 14.3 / 13.2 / 13.9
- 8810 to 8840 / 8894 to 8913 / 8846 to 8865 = -0.1 A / 13.8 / 13.4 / 13.7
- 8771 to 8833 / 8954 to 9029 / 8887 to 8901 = 0.7 A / 13.9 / 13.1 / 13.5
